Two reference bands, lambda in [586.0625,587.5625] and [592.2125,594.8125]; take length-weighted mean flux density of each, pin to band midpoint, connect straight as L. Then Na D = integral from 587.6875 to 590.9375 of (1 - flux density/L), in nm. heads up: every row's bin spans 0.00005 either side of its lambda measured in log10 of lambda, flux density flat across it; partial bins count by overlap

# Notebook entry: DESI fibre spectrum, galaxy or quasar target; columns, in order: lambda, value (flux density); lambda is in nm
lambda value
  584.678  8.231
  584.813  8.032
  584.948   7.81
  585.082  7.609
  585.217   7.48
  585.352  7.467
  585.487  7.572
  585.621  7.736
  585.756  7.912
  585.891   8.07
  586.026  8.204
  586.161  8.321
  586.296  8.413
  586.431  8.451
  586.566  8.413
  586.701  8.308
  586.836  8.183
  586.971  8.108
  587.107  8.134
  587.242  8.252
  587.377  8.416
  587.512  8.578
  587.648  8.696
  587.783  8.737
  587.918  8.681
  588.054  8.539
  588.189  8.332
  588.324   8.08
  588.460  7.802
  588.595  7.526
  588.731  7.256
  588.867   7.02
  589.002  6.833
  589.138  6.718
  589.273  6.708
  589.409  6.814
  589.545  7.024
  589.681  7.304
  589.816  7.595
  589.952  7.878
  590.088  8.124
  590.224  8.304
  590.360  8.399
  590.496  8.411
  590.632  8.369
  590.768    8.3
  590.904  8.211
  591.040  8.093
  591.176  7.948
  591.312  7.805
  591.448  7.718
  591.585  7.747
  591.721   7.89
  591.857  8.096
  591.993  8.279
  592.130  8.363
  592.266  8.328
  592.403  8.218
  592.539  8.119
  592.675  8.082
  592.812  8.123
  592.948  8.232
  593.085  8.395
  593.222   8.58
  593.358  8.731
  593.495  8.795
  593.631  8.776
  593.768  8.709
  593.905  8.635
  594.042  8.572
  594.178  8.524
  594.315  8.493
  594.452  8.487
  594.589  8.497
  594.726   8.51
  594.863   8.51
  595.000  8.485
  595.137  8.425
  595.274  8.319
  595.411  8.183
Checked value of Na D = 0.23 nm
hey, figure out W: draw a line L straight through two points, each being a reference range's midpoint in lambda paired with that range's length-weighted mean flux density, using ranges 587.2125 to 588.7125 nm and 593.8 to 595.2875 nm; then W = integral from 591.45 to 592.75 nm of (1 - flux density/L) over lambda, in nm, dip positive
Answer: 0.05 nm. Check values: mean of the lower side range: 8.3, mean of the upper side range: 8.51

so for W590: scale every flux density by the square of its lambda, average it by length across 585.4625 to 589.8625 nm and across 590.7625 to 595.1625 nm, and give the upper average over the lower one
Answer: 1.07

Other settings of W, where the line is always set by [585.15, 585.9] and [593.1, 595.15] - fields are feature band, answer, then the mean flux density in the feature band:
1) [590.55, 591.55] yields 0.024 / 8.06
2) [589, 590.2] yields 0.122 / 7.28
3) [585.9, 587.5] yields -0.101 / 8.29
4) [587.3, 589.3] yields 0.020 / 7.89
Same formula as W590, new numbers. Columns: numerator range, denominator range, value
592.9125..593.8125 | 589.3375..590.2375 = 1.16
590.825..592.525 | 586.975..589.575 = 1.04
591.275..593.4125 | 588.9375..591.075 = 1.07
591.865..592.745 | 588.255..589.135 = 1.13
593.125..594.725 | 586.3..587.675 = 1.06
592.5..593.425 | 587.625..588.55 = 1.01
